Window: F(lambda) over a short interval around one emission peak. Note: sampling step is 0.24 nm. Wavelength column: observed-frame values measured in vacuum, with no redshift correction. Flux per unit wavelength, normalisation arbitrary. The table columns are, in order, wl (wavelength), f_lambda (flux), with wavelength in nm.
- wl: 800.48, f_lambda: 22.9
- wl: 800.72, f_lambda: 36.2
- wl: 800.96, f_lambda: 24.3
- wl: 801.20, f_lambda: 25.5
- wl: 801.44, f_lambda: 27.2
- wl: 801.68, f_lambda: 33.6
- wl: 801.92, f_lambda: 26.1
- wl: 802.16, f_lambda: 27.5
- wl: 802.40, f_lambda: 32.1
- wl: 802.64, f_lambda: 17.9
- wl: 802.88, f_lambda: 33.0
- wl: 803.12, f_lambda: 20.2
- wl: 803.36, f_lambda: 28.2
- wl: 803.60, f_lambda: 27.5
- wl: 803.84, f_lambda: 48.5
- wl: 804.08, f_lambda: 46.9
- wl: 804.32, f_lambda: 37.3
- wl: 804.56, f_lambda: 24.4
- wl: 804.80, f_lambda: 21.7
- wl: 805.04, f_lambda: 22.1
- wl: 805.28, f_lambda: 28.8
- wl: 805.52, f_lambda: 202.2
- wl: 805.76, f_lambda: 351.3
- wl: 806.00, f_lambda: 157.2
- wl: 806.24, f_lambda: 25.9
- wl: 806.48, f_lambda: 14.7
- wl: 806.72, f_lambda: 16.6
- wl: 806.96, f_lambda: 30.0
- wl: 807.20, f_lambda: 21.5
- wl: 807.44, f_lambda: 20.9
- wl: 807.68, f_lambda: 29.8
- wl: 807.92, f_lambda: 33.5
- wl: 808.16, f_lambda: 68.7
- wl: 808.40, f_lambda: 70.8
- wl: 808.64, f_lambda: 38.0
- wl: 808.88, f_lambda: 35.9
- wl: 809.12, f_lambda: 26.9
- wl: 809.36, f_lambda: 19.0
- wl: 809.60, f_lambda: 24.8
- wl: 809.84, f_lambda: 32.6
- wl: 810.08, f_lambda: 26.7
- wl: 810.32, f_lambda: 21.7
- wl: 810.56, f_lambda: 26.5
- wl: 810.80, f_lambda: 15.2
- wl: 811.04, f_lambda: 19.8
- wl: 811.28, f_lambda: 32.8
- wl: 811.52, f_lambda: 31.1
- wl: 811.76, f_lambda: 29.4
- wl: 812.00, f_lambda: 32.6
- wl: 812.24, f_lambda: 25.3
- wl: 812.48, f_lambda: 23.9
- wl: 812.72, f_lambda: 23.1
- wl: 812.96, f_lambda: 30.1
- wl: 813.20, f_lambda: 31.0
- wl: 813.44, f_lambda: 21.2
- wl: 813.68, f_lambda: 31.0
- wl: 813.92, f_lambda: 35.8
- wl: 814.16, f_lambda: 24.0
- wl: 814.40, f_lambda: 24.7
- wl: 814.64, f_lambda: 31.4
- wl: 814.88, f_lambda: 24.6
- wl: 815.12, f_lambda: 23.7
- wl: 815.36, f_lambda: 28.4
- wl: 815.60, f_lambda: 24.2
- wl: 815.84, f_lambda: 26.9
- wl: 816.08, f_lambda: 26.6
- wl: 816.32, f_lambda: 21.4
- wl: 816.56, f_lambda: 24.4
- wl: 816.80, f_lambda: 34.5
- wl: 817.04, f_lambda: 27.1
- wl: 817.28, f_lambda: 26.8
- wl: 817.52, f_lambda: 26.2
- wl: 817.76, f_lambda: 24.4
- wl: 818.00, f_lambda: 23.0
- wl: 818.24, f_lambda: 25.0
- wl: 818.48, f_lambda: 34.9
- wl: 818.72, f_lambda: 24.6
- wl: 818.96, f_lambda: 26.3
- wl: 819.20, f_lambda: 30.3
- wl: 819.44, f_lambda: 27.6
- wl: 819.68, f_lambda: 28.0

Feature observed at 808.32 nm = [N II] 6583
